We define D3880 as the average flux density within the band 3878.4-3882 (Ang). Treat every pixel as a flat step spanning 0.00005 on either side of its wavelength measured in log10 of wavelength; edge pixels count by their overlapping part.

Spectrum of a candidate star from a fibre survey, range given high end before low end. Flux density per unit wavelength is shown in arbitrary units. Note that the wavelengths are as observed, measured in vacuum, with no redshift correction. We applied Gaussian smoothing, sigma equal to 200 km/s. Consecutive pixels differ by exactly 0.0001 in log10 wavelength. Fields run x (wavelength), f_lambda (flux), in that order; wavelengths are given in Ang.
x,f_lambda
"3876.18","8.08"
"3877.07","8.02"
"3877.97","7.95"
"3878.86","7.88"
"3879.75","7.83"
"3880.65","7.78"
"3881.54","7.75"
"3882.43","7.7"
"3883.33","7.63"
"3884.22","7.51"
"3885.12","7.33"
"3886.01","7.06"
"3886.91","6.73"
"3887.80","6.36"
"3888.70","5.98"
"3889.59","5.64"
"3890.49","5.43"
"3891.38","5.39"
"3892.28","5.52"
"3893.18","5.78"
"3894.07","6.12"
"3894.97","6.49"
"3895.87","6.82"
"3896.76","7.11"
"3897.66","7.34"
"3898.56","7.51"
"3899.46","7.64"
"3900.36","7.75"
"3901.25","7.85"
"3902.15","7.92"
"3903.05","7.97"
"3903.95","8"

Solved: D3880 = 7.83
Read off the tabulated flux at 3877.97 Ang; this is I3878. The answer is 7.95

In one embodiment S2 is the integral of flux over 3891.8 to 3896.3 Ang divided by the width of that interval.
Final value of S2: 6.13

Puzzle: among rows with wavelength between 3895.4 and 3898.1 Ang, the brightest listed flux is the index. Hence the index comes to 7.34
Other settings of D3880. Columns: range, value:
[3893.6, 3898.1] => 6.78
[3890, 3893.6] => 5.52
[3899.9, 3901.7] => 7.82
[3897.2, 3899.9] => 7.47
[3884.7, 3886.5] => 7.18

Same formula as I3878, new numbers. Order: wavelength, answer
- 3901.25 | 7.85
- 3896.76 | 7.11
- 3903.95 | 8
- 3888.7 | 5.98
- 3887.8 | 6.36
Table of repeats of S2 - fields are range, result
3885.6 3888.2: 6.72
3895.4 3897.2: 6.98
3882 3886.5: 7.43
